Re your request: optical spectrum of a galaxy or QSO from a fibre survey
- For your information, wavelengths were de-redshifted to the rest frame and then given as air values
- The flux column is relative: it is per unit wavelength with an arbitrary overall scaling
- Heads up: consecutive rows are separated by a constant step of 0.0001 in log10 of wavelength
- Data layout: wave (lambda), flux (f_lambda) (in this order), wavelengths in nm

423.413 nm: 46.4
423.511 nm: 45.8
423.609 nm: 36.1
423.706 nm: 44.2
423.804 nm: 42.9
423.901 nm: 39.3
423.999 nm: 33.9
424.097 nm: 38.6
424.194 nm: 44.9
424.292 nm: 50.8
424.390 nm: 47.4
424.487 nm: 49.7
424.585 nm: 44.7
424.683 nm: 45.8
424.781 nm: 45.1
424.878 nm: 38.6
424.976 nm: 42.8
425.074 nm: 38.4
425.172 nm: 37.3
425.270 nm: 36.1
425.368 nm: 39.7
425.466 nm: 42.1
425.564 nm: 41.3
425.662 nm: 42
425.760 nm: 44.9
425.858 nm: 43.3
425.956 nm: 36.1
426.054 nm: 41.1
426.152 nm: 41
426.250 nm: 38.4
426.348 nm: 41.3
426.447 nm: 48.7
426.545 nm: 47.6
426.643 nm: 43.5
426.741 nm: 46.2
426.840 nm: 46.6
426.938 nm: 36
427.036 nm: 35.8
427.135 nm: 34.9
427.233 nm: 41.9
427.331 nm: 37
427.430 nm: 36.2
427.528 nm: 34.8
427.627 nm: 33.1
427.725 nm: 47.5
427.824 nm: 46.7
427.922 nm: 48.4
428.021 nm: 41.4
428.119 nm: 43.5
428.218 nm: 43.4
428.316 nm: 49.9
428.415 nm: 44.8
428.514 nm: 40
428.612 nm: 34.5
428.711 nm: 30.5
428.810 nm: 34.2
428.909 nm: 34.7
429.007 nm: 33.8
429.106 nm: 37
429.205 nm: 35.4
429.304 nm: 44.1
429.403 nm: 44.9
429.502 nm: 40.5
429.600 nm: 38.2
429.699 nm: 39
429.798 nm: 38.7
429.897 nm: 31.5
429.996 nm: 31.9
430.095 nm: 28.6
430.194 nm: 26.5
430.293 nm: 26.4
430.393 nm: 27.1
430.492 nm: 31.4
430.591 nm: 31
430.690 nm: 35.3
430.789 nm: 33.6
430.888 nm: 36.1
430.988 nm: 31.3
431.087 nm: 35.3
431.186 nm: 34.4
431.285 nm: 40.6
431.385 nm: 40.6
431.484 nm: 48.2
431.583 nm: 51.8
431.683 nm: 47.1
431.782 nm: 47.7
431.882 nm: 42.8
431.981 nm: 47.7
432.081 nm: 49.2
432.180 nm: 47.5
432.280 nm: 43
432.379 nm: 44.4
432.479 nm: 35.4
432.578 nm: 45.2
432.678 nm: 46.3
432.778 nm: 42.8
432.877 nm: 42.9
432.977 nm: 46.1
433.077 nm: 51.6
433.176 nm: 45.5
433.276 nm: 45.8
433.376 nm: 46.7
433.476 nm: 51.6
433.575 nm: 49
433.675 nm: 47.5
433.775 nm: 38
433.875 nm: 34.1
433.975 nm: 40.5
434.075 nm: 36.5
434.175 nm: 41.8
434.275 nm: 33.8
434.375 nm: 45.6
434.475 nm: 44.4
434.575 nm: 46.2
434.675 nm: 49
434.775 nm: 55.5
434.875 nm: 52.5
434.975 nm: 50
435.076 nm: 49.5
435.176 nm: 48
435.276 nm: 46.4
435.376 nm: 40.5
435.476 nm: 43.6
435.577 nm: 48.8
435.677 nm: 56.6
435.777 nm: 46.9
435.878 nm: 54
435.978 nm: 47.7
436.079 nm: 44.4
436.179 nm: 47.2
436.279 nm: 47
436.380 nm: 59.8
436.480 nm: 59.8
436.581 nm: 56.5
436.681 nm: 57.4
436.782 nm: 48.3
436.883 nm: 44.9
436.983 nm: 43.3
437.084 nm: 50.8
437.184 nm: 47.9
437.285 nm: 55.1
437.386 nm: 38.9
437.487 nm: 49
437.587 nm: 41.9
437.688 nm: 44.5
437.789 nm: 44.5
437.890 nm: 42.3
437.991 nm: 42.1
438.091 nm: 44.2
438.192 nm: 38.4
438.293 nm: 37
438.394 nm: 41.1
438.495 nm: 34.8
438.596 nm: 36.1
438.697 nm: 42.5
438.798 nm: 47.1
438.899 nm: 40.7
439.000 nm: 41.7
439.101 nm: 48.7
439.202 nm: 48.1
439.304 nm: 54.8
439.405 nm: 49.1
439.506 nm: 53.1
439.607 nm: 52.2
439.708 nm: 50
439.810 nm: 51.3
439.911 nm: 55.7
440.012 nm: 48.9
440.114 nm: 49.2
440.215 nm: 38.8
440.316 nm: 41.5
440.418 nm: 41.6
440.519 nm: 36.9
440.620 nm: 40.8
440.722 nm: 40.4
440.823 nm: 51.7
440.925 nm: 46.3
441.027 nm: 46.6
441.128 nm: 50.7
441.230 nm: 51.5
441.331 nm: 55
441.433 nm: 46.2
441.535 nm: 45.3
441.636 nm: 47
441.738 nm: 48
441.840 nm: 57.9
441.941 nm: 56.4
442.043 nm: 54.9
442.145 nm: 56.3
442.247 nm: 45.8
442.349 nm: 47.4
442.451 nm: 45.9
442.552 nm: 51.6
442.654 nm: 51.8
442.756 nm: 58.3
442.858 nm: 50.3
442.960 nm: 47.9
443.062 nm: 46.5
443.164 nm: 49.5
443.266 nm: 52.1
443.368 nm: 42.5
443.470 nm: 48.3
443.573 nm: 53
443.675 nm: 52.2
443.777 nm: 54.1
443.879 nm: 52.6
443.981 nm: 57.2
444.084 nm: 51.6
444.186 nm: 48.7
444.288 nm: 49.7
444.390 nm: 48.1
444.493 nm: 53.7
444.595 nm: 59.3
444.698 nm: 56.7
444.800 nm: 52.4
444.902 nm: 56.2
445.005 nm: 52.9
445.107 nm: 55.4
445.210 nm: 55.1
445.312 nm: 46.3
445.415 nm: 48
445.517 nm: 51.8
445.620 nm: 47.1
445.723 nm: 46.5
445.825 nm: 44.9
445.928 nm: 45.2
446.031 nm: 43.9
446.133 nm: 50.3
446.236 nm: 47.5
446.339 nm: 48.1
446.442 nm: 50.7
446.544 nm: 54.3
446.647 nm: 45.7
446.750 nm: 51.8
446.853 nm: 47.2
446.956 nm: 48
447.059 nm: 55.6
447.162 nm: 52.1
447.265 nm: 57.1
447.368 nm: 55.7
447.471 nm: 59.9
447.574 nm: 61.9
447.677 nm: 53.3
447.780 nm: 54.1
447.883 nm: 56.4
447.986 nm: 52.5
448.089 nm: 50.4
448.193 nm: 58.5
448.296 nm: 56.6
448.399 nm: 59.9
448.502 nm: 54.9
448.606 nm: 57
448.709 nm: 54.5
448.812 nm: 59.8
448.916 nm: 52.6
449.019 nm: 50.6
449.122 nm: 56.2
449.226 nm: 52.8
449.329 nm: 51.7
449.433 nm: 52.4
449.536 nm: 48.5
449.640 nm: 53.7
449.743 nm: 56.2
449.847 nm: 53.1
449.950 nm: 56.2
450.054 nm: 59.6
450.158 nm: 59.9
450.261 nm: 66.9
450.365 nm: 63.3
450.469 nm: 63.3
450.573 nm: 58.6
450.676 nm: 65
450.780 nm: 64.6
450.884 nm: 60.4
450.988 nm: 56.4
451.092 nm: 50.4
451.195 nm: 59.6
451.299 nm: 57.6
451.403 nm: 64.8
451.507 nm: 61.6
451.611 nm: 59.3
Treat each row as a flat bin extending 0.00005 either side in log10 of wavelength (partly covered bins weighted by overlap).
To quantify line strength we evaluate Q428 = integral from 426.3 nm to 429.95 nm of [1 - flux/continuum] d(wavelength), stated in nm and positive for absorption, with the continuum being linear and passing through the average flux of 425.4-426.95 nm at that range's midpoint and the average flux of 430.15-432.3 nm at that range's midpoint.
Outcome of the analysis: 0.09 nm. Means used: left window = 42.6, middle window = 40.2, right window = 38.8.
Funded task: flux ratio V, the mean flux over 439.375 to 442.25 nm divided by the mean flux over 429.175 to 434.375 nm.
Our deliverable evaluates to 1.21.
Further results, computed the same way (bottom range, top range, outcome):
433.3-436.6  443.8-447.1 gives 1.08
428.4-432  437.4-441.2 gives 1.21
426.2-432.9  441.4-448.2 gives 1.30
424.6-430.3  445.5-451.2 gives 1.37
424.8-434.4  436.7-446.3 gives 1.19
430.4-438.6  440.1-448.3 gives 1.13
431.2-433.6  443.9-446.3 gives 1.11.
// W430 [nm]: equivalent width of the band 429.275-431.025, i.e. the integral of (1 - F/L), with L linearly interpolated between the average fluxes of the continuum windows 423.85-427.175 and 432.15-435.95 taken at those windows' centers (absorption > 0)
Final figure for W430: 0.39 nm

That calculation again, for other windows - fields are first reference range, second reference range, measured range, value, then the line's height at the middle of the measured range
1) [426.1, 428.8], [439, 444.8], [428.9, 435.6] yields 0.40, 44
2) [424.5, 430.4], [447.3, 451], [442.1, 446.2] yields 0.17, 52.9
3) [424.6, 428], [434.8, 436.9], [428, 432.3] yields 0.61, 44.8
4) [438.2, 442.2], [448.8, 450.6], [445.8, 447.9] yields 0.08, 53.5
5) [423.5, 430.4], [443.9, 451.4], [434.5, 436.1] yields -0.11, 45.7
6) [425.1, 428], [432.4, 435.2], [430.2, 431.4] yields 0.28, 43.4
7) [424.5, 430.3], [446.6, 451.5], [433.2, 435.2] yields -0.01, 44.9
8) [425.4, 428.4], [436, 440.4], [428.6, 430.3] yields 0.30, 42.9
